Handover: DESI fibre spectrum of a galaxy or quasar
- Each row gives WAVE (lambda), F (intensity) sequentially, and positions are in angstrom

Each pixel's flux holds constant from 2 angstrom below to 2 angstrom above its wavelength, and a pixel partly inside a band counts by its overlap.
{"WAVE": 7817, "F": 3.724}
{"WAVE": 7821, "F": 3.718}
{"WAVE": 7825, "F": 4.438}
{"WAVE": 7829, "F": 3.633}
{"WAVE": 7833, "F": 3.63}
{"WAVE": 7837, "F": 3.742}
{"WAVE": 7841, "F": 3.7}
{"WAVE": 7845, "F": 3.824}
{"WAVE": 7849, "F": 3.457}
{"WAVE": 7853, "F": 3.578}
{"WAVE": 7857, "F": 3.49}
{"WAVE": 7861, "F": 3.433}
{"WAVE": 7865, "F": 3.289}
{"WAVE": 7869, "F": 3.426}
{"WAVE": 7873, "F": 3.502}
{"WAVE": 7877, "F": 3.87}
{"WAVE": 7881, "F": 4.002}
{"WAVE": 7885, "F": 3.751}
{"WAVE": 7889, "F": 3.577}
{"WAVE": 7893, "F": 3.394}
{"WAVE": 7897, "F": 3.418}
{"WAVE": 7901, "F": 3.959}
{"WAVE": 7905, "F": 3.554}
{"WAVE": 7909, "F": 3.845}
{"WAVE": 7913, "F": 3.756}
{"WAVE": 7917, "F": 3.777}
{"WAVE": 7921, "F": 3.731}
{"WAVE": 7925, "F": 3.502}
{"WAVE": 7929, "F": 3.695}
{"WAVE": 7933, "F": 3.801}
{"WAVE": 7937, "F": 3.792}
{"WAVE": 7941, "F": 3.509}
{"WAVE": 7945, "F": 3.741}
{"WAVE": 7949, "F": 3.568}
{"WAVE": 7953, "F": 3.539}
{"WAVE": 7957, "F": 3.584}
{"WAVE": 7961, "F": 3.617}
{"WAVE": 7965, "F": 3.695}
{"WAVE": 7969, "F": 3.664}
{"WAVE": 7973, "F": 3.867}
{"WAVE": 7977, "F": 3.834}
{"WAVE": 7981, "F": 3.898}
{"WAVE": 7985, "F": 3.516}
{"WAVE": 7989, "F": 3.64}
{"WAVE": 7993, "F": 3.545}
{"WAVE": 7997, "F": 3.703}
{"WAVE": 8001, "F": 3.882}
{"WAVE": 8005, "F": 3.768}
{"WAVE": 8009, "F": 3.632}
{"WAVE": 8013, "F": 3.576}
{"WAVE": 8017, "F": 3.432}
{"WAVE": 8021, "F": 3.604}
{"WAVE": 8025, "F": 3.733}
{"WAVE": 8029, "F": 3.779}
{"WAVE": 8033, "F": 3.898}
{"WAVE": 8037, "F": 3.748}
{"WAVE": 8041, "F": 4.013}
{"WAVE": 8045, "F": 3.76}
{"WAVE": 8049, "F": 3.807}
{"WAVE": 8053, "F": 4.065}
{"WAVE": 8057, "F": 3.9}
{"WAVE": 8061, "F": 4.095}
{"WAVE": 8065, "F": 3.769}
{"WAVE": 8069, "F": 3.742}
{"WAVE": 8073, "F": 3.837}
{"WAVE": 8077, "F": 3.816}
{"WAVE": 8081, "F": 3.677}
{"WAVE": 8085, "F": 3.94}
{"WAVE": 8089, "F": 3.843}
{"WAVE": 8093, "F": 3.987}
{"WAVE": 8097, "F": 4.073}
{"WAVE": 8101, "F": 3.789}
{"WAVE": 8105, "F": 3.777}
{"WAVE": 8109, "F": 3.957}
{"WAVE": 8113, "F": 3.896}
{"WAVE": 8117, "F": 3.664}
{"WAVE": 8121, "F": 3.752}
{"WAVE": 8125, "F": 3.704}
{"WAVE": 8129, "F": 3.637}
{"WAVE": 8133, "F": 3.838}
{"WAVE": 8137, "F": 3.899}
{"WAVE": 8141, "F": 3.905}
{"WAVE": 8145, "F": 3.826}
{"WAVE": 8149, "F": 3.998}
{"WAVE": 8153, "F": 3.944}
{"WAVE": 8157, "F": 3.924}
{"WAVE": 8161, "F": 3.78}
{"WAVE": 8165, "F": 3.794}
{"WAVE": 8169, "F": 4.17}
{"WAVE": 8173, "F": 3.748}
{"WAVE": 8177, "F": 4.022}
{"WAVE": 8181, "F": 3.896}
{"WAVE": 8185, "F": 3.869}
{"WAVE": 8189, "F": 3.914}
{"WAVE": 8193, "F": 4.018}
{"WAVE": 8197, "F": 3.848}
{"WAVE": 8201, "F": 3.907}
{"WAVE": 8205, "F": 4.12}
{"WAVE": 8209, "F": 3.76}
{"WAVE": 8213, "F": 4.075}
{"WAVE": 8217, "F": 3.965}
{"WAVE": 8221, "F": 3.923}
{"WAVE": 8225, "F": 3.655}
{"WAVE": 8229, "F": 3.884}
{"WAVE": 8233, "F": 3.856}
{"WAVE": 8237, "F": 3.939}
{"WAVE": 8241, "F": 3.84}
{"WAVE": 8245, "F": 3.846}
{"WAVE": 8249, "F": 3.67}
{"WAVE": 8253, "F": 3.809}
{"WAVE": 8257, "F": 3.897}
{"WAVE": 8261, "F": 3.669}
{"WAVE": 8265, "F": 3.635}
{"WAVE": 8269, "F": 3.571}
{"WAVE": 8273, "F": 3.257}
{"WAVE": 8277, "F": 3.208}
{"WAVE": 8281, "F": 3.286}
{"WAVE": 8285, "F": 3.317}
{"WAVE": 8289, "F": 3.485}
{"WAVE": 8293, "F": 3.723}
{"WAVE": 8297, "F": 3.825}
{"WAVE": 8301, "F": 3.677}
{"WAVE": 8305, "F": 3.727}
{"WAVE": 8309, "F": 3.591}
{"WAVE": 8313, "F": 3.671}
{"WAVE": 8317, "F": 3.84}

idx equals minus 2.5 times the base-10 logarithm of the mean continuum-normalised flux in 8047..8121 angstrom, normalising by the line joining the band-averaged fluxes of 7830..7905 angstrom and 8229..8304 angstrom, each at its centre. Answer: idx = -0.068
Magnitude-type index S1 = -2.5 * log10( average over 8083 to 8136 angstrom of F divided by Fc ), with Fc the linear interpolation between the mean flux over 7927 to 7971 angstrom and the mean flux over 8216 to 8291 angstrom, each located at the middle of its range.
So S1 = -0.05 mag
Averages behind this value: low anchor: 3.65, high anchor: 3.67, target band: 3.84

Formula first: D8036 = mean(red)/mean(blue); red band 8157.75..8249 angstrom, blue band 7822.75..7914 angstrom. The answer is 1.06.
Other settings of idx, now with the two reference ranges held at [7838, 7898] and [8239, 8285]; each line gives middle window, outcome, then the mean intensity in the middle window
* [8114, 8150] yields -0.061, 3.8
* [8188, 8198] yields -0.099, 3.94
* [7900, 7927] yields -0.041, 3.72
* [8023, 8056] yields -0.076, 3.85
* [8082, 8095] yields -0.091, 3.9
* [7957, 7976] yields -0.034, 3.7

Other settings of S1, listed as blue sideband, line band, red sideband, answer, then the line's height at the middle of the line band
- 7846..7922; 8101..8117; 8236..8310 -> -0.06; 3.62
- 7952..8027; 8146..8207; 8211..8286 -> -0.07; 3.7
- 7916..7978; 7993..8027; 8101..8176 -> 0.02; 3.73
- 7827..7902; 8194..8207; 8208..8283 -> -0.07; 3.71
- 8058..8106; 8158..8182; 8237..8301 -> -0.04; 3.75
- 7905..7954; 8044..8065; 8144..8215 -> -0.03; 3.8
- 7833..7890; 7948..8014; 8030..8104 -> 0.02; 3.77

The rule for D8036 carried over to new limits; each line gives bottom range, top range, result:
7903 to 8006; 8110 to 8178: 1.04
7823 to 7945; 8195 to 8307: 1.02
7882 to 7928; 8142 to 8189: 1.06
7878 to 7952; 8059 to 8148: 1.04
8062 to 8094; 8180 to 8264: 1.01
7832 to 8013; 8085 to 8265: 1.06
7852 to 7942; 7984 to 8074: 1.03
